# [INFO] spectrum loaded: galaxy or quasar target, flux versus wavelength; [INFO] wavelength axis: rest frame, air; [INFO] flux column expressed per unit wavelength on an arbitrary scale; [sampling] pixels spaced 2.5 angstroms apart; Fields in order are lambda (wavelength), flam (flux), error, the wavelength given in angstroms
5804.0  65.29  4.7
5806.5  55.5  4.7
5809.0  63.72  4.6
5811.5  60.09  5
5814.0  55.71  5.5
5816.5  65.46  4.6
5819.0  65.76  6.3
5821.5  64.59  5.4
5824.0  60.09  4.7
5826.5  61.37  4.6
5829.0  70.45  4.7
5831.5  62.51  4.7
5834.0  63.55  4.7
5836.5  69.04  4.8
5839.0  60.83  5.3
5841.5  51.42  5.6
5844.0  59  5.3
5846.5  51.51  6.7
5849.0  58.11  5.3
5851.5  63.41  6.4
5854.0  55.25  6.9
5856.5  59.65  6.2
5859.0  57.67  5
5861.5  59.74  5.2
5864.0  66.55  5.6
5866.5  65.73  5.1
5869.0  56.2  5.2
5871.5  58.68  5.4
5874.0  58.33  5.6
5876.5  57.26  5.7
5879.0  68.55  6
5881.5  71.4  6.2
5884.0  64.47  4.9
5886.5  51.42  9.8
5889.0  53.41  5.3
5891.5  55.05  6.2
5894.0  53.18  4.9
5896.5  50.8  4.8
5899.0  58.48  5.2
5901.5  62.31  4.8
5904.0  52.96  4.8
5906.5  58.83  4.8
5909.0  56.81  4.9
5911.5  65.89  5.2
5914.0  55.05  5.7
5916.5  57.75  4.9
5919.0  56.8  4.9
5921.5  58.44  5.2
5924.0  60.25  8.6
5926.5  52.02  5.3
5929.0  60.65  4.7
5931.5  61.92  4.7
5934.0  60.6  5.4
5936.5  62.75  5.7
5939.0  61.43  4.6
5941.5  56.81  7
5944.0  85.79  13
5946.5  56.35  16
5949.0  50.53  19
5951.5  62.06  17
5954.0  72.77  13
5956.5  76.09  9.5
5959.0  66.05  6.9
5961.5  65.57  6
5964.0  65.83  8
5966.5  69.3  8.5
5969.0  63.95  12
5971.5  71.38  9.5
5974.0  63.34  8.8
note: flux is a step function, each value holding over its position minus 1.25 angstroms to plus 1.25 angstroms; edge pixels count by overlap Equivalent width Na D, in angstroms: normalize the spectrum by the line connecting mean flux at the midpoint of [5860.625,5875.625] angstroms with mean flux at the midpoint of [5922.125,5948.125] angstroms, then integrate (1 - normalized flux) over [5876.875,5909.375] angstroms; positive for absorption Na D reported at 1.49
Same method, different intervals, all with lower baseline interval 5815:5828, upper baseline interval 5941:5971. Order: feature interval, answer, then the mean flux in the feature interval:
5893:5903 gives 1.4 angstroms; 56.2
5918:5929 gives 1.4 angstroms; 57.3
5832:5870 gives 2.5 angstroms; 59.9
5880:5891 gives 0.8 angstroms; 60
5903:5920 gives 2.0 angstroms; 57.8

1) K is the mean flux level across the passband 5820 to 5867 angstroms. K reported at 61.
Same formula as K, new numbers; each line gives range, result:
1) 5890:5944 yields 58.7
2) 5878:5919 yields 58.4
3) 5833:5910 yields 59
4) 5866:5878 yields 59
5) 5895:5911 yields 57.1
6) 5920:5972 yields 63.7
